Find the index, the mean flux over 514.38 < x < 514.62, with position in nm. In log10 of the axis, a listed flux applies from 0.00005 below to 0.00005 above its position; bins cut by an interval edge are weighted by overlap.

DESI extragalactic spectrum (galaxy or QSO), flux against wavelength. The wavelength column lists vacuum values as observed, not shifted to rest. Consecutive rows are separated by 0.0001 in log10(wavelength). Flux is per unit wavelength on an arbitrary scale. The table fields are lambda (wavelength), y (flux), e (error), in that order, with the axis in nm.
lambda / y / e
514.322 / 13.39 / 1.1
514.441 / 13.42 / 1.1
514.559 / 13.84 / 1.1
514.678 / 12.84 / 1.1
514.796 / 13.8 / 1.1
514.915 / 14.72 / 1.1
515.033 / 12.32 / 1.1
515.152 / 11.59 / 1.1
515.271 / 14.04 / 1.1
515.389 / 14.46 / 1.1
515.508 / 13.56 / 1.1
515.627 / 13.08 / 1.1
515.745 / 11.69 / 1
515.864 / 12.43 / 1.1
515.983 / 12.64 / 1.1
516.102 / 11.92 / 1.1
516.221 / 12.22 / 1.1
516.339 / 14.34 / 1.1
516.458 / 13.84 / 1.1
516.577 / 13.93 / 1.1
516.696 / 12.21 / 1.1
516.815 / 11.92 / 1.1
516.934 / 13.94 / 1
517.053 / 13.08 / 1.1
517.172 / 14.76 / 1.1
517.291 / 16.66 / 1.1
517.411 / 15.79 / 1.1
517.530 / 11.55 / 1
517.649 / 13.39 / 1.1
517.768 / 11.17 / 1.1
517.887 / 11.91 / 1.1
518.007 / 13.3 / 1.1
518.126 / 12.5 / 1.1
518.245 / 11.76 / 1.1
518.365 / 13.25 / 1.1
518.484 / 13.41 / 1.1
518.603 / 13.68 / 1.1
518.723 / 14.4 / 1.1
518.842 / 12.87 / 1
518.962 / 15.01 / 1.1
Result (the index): 13.6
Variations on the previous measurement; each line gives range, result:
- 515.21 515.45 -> 14.2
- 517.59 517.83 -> 12.3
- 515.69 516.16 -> 12.2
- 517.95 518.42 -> 12.7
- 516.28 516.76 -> 13.6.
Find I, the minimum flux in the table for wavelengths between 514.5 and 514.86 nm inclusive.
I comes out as 12.84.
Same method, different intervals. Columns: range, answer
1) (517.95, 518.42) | 11.76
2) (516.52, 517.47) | 11.92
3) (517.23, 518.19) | 11.17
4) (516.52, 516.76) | 12.21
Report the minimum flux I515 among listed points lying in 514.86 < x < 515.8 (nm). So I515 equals 11.59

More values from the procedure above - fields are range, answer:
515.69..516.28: 11.69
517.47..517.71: 11.55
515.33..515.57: 13.56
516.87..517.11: 13.08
